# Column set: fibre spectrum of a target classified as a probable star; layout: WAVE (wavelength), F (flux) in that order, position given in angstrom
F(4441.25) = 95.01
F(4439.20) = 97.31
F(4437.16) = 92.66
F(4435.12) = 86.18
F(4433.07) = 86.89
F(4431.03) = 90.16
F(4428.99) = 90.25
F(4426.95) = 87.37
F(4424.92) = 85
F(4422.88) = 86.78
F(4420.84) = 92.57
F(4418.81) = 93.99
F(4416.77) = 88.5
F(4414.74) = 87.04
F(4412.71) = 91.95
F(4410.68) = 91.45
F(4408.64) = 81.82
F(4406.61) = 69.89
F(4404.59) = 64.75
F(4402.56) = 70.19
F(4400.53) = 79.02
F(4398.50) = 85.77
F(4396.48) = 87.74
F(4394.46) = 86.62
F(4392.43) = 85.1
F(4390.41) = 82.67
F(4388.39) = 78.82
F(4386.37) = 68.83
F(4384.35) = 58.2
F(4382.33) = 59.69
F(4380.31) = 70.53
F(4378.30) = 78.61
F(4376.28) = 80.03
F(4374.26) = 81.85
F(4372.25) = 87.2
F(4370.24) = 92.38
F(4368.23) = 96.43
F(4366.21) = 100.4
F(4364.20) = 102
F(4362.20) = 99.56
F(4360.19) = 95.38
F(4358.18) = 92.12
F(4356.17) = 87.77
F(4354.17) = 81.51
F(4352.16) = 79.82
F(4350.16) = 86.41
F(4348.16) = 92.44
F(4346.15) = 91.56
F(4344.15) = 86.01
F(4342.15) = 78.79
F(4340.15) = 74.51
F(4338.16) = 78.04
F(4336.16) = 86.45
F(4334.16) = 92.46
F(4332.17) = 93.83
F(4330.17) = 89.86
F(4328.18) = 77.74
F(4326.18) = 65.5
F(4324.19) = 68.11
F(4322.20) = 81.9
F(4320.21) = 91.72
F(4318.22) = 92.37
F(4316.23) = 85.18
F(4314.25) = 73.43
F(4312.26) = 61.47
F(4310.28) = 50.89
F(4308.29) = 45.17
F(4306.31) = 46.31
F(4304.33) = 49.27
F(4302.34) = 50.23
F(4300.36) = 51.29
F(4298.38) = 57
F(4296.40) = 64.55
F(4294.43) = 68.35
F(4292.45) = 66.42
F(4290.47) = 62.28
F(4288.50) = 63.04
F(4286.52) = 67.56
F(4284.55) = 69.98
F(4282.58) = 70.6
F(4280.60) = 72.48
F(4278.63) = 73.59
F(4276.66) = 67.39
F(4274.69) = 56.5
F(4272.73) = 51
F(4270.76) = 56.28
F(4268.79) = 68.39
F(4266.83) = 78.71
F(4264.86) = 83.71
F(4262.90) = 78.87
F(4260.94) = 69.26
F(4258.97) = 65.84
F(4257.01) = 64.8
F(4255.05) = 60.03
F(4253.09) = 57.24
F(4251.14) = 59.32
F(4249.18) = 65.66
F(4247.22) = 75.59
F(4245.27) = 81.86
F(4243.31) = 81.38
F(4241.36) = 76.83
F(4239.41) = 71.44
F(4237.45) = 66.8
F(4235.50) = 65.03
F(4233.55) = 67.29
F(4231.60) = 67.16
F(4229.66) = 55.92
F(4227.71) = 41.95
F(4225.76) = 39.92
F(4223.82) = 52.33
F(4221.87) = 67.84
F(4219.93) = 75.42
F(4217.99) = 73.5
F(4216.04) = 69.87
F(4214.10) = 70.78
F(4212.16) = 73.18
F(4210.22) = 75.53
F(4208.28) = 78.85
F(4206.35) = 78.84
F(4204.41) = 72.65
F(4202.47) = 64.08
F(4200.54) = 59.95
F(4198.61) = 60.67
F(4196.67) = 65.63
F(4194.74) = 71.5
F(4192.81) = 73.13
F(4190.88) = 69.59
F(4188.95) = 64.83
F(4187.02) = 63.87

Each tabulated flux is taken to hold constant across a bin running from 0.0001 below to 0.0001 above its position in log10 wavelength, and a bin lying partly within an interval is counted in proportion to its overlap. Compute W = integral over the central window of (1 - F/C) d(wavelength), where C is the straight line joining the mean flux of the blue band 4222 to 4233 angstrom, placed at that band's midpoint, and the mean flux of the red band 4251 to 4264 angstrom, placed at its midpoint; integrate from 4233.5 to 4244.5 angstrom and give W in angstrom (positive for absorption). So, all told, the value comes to -2.6 angstrom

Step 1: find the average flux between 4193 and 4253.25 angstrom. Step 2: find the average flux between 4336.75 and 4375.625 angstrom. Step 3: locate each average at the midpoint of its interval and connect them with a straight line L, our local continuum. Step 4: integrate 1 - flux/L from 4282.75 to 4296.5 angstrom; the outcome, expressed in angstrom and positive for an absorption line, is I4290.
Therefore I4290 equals 2.0 angstrom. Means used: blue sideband 67.4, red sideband 88.6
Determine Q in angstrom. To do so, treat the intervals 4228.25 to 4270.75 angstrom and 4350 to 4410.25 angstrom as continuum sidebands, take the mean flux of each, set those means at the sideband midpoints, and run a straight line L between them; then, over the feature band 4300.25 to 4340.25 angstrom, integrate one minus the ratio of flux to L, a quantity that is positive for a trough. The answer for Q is 2.3 angstrom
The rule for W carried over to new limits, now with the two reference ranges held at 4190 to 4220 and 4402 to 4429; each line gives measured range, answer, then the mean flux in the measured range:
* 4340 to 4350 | -0.7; 85.6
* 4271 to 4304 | 5.7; 62.8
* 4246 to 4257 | 1.4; 64.1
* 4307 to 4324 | 1.3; 72.1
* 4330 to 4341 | -0.9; 85.7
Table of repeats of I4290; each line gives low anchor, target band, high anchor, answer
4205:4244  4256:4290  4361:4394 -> 2.0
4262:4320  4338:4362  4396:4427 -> -3.8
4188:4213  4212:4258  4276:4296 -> 2.3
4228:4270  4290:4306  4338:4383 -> 3.9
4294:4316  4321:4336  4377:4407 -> -4.8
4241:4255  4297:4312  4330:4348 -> 5.4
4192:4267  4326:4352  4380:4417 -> -3.4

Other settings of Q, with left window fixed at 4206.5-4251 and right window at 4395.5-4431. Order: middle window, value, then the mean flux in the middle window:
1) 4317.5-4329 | -0.4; 79.2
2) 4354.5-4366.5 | -2.3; 95.2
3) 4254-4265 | 0.2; 69.3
